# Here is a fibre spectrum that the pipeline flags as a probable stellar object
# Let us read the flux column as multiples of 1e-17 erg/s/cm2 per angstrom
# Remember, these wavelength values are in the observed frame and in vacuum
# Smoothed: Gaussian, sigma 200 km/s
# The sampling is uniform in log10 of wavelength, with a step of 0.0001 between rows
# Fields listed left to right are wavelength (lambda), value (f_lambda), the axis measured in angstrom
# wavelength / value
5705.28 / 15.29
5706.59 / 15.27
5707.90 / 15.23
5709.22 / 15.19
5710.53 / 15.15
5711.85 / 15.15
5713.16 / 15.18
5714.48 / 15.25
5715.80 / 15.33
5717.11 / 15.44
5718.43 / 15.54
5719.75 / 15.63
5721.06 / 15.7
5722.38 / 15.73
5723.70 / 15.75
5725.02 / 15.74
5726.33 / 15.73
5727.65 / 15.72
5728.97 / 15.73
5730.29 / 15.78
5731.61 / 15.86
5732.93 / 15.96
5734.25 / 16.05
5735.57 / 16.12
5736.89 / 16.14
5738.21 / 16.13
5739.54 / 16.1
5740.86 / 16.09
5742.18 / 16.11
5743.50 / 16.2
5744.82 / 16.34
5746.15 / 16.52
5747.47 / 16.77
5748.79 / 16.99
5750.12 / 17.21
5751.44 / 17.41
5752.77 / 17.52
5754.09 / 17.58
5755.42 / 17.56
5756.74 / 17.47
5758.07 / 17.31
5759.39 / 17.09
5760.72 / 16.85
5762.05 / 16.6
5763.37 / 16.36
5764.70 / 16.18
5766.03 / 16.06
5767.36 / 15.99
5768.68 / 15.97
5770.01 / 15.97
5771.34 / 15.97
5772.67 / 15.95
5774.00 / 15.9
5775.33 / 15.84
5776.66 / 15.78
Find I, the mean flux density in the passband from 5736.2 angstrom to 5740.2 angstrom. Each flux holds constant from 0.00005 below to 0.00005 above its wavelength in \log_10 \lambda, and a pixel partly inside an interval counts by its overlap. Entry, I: 16.1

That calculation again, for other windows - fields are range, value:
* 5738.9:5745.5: 16.2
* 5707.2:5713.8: 15.2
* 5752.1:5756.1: 17.6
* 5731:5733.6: 15.9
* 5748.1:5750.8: 17.1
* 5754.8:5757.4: 17.6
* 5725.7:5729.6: 15.7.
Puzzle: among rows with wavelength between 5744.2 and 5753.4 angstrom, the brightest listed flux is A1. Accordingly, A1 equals 17.52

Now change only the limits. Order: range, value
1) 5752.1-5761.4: 17.58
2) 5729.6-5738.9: 16.14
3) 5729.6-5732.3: 15.86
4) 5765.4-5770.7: 16.06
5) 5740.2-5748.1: 16.77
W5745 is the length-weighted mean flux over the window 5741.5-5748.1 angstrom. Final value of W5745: 16.4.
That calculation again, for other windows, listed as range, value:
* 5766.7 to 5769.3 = 16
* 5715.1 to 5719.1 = 15.4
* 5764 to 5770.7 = 16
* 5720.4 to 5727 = 15.7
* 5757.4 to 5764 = 16.8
